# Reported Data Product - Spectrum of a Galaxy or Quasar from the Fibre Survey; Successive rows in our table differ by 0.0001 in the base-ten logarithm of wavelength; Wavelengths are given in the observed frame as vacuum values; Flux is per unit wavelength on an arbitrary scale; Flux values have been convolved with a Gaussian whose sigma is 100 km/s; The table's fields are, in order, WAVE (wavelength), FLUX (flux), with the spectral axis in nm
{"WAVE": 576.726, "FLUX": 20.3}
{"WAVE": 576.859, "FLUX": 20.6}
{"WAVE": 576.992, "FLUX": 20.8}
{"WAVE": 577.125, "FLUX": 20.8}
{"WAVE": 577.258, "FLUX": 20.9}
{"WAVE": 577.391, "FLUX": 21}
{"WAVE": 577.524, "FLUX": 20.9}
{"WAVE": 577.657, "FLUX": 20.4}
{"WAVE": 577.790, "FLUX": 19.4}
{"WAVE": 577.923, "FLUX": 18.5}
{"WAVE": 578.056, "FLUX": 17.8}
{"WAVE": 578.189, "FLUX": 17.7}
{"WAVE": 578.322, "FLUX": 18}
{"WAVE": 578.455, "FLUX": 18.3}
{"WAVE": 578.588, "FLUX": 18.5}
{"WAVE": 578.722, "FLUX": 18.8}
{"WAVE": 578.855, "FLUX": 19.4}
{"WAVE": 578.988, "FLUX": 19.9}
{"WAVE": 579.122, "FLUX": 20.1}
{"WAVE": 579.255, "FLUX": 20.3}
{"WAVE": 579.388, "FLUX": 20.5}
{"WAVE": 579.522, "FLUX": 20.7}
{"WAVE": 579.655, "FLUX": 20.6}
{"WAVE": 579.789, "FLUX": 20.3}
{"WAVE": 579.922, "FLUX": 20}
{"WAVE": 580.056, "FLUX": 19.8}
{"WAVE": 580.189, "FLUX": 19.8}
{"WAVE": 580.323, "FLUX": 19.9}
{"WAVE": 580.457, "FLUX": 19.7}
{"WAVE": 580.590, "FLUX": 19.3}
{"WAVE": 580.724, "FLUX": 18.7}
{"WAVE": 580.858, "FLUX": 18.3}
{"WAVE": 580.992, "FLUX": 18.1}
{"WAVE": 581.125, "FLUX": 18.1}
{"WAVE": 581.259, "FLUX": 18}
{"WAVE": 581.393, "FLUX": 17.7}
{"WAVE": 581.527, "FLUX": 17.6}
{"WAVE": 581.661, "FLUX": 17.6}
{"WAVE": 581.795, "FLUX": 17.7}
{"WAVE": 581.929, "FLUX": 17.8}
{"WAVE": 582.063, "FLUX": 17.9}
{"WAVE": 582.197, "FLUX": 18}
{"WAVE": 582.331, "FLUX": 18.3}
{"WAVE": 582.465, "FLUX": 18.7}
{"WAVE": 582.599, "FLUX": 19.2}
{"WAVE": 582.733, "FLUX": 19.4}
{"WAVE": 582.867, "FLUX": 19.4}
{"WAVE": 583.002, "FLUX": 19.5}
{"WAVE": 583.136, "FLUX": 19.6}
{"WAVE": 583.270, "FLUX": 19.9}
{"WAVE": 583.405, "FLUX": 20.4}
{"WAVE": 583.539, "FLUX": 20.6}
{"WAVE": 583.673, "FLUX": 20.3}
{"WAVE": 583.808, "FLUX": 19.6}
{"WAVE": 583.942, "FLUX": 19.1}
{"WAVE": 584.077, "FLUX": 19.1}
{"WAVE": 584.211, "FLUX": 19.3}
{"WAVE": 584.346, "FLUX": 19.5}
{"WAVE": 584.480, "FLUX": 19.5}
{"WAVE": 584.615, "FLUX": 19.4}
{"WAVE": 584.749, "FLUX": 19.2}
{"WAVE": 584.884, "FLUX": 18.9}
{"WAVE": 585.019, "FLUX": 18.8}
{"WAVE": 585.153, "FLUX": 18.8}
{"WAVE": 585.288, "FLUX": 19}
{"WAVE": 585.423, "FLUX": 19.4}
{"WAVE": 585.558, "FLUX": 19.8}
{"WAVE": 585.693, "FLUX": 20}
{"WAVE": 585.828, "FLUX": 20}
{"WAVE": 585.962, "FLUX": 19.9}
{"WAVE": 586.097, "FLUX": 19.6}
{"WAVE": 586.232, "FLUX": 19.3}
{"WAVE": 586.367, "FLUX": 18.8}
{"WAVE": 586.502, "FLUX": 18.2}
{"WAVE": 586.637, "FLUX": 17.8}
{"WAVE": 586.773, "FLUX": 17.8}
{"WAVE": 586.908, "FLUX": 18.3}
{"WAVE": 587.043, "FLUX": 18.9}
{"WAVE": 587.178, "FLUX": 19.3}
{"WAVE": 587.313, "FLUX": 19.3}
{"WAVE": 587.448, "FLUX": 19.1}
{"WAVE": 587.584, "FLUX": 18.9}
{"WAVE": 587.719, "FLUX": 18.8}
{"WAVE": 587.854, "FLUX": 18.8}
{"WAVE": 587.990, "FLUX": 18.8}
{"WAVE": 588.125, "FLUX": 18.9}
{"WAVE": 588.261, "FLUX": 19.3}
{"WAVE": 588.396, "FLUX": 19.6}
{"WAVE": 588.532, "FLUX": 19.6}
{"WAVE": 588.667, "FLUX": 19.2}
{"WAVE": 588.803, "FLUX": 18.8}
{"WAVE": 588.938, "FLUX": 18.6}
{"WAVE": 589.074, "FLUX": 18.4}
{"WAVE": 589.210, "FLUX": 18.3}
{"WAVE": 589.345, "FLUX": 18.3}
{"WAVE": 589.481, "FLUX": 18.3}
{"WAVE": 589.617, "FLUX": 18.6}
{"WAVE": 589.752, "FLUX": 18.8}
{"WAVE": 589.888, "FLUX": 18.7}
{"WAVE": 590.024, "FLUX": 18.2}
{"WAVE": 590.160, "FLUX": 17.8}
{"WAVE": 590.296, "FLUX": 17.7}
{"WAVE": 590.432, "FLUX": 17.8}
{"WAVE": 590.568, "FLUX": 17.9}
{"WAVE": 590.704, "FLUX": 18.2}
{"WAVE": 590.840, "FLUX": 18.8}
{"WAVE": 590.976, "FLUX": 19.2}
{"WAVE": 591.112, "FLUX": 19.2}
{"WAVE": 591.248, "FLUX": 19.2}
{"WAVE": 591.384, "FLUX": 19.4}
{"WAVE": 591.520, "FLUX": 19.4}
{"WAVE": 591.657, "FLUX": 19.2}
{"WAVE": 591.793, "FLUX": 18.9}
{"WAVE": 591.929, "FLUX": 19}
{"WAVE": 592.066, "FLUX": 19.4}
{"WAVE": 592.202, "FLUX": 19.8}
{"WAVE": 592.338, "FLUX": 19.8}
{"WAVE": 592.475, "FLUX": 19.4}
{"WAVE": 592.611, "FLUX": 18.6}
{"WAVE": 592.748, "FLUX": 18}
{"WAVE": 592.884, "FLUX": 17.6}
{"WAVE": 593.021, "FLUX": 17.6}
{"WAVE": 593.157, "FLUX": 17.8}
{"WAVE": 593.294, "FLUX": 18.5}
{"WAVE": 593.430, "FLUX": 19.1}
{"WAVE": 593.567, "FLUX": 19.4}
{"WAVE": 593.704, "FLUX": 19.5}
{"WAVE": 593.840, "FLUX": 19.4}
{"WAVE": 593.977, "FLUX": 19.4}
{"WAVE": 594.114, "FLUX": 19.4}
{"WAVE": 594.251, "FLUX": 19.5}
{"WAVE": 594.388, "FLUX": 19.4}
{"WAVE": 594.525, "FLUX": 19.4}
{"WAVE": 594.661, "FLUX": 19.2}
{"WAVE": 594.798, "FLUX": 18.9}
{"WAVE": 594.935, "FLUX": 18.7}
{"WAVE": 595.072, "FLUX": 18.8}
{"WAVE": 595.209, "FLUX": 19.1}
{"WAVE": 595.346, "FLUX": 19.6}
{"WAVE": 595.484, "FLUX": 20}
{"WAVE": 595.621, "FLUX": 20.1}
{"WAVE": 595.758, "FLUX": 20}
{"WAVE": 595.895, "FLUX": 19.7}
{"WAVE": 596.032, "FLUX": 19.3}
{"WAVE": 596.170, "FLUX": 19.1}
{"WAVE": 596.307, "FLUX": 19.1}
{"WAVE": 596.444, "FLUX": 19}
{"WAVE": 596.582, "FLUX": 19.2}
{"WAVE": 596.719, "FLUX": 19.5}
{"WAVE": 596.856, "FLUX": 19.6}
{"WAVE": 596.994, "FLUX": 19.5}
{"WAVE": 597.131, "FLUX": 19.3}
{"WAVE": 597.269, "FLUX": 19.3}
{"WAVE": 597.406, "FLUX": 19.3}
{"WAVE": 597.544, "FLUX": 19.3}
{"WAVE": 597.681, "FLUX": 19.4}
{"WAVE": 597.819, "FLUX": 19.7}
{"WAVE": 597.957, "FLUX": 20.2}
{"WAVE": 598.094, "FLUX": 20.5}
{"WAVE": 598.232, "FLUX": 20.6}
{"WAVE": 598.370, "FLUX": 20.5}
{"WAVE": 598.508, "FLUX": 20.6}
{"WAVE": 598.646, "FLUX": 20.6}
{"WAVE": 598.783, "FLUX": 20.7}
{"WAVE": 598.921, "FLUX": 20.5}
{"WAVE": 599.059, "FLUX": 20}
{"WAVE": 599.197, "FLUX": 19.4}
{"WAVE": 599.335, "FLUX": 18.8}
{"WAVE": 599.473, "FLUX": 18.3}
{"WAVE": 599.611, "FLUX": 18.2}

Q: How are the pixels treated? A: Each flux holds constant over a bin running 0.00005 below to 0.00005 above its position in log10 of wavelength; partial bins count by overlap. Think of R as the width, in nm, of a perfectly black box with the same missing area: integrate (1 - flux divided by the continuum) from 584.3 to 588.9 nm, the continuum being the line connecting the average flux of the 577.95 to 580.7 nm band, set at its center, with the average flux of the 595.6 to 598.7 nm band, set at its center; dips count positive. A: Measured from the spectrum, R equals 0.11 nm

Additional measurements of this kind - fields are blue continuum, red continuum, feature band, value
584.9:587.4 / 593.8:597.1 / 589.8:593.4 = 0.108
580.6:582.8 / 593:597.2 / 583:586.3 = -0.195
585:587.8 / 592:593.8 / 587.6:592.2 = 0.036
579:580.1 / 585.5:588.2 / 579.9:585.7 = 0.193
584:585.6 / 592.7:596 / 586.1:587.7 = 0.037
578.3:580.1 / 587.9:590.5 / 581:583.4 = 0.103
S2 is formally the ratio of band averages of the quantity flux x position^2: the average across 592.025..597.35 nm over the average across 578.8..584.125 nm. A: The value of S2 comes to 1.0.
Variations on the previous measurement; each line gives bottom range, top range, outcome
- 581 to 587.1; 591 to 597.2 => 1.05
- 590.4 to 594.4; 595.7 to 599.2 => 1.06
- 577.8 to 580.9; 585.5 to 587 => 1.01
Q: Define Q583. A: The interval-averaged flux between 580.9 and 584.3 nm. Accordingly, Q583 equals 18.8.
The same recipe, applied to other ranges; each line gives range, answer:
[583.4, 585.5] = 19.4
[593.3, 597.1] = 19.4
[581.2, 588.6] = 19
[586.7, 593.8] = 18.8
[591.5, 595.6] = 19.1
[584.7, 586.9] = 19.1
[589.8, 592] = 18.7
